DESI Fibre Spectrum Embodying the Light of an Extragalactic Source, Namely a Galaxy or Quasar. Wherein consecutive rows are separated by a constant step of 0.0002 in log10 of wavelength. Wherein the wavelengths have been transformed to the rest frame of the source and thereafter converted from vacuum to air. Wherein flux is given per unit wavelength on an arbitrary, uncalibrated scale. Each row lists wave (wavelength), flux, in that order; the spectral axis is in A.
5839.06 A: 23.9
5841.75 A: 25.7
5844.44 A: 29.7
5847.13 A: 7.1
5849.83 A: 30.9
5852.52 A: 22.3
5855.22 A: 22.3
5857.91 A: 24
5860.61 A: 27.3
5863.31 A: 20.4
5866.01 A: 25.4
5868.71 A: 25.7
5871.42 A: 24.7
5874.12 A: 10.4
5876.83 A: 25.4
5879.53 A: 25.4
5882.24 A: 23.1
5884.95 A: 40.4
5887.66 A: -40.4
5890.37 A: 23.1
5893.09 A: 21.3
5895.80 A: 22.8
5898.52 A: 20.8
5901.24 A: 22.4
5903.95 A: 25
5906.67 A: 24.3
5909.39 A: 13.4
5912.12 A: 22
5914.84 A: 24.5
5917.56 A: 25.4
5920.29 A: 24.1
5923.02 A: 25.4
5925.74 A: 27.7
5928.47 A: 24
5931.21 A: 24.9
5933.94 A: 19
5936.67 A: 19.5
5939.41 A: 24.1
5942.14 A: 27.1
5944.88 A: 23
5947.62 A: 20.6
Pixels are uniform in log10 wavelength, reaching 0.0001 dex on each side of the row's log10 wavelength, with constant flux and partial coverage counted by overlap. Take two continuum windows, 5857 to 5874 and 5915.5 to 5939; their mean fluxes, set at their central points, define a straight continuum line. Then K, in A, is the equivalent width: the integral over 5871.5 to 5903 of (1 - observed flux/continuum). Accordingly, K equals 7.4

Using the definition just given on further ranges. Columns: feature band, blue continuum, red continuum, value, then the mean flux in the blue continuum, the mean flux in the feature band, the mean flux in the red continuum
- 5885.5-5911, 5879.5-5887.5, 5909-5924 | 7.0 A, 19.9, 15.6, 23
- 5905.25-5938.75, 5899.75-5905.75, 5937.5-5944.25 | 1.9 A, 23.7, 22.9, 24.8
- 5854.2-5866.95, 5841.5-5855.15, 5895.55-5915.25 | -0.7 A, 22.8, 23.9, 21.7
